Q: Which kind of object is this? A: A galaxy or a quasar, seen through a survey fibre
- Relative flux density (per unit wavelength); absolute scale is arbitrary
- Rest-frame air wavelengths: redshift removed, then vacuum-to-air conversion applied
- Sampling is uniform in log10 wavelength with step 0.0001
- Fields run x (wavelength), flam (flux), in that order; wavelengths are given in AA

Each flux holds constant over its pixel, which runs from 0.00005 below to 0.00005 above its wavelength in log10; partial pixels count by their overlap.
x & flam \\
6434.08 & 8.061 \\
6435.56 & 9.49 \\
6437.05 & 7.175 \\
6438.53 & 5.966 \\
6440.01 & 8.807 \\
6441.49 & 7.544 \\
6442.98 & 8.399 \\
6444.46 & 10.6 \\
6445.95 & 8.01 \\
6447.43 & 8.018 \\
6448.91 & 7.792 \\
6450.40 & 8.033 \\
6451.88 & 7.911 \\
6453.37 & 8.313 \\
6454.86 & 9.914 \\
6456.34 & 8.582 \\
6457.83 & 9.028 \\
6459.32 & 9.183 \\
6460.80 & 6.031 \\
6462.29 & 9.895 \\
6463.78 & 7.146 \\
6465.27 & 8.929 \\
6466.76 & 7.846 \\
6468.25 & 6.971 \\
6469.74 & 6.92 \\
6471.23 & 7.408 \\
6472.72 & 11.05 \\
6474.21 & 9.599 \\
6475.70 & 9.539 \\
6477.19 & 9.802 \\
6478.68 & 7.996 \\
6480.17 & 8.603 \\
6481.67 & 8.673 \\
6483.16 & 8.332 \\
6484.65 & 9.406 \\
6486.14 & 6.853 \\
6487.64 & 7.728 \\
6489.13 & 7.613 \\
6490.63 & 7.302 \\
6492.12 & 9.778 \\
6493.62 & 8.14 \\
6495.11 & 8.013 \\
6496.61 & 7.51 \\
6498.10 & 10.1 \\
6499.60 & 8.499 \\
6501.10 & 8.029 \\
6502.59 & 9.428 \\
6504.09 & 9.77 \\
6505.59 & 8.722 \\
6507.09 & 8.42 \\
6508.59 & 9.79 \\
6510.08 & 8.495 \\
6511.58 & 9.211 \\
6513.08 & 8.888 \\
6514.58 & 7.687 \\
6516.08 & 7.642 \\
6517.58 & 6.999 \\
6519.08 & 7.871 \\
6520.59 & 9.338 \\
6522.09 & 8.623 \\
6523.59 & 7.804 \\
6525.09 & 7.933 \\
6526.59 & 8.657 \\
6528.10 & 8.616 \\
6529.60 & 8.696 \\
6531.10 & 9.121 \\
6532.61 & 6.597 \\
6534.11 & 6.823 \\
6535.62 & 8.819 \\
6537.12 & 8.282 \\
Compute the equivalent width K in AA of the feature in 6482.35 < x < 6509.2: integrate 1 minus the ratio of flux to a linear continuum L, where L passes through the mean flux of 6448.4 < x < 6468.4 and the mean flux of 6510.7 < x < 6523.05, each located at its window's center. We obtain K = -0.8 AA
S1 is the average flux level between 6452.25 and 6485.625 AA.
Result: 8.58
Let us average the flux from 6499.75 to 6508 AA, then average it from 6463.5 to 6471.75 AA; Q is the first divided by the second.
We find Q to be 1.2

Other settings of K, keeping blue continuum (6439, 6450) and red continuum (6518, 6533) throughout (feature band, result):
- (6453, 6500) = -0.55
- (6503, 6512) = -0.79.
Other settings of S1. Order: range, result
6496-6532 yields 8.57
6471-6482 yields 9.18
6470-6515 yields 8.67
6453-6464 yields 8.58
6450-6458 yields 8.63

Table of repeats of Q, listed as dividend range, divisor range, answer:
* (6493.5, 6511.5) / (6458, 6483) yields 1.04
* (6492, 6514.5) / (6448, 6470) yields 1.07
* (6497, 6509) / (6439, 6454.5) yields 1.08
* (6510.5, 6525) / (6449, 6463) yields 0.97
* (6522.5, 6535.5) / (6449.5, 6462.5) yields 0.95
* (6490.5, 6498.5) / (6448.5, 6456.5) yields 1.01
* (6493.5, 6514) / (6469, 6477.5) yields 0.98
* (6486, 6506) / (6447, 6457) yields 1.01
